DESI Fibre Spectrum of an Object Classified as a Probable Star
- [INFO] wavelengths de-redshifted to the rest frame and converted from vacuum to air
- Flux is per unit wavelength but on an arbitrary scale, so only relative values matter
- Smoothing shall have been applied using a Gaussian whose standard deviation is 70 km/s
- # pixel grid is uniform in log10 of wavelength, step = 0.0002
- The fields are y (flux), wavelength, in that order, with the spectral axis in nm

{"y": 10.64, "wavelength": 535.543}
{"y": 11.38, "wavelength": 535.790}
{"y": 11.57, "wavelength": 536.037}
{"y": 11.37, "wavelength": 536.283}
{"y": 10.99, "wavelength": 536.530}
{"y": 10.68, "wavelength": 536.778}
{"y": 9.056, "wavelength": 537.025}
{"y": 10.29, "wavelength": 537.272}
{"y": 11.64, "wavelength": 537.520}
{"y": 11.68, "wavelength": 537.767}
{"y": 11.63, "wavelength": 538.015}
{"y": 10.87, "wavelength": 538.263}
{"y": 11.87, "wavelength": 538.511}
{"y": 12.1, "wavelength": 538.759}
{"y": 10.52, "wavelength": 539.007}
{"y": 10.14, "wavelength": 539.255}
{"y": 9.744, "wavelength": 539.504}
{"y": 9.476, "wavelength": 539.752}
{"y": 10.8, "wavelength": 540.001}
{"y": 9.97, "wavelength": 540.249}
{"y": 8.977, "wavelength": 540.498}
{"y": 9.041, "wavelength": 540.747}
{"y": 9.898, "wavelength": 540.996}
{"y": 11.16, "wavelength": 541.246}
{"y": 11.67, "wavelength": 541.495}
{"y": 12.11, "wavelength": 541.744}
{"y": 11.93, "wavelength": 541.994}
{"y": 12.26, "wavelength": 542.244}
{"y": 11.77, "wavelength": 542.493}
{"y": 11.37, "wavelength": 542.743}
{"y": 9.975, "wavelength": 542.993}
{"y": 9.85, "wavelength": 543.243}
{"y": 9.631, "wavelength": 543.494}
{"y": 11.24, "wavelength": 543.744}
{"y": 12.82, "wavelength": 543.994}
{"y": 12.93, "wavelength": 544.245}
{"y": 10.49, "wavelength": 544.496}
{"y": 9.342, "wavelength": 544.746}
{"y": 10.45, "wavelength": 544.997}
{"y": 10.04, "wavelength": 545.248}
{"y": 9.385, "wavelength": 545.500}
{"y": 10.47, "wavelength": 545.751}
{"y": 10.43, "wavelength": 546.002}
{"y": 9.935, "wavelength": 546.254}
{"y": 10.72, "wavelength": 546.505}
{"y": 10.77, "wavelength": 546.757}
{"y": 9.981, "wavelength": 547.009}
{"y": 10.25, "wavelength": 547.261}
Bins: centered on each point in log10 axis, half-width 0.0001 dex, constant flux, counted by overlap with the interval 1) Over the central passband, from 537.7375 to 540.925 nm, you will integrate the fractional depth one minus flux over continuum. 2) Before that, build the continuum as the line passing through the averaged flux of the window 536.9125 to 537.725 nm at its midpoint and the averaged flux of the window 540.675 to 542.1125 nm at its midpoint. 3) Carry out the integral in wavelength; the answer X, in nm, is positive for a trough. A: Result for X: 0.079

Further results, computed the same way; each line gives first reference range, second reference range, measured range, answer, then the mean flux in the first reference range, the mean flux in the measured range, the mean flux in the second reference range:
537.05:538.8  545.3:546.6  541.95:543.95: -0.09 nm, 11.3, 11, 10.2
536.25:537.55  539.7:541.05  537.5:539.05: -0.20 nm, 10.5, 11.5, 9.7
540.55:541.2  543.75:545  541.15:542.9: -0.27 nm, 9.61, 11.7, 11.3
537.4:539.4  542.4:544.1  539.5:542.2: 0.14 nm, 11.3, 10.5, 10.9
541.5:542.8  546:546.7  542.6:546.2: 0.16 nm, 11.9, 10.6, 10.4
